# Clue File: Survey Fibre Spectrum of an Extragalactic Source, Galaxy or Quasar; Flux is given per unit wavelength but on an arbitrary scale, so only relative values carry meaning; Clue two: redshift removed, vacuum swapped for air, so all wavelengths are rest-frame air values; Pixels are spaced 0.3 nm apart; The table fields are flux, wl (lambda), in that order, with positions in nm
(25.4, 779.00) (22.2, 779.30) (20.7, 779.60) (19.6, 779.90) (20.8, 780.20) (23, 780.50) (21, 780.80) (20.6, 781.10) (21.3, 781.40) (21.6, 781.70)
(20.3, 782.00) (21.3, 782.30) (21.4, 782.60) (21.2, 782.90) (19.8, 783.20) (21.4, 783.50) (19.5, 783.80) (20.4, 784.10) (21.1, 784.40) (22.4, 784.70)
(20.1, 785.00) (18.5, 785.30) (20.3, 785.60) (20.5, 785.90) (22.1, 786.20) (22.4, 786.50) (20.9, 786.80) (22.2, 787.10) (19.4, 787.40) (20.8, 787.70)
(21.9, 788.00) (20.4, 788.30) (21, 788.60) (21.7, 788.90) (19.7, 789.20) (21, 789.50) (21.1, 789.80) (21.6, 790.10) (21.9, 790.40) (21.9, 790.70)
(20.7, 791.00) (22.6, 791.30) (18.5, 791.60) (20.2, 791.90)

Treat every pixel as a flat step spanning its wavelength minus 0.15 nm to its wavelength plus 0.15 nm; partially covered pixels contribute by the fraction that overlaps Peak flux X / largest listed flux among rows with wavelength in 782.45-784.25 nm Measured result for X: 21.4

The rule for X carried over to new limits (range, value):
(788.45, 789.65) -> 21.7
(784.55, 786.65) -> 22.4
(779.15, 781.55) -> 23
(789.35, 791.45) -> 22.6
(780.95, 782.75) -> 21.6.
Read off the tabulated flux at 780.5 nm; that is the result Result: 23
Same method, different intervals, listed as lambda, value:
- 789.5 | 21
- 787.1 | 22.2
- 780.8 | 21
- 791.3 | 22.6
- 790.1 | 21.6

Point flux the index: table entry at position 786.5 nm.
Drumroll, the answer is 22.4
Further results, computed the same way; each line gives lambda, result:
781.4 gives 21.3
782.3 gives 21.3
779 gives 25.4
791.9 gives 20.2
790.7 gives 21.9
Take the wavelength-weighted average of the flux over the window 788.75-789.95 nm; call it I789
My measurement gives 20.9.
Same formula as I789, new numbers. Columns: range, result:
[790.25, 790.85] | 21.9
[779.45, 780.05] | 20.2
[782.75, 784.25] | 20.5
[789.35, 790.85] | 21.5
